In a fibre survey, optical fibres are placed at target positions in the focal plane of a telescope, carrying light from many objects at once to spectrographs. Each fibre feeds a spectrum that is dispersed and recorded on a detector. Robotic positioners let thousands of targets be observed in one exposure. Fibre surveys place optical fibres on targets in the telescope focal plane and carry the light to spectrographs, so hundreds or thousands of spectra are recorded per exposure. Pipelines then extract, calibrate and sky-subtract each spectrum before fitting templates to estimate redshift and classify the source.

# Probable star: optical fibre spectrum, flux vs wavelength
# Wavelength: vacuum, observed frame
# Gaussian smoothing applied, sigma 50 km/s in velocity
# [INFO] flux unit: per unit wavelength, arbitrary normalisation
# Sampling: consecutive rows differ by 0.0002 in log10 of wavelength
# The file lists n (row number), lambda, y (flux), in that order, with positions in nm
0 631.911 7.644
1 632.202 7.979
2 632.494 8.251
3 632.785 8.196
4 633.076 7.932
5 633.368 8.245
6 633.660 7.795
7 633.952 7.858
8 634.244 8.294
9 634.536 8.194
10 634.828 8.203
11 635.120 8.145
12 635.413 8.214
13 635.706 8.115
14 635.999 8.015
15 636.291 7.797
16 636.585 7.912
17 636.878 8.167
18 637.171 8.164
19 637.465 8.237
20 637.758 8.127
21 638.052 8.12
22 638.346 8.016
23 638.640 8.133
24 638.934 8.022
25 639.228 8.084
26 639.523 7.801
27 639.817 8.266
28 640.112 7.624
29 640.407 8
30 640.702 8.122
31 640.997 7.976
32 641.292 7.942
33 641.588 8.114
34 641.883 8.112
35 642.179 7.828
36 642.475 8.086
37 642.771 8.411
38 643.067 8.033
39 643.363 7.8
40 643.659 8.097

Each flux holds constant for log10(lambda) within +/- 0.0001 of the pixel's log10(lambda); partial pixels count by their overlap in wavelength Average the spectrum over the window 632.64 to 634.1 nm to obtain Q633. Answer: 8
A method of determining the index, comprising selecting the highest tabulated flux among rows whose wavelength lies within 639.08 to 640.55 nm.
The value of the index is 8.266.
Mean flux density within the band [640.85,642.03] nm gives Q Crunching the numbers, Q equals 8.04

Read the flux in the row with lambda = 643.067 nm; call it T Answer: 8.033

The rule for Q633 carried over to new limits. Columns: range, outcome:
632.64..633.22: 8.07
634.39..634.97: 8.2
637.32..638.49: 8.13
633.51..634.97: 8.07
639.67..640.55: 7.96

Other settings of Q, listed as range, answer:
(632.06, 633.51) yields 8.12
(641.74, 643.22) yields 8.09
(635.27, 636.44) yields 8.03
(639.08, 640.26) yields 7.94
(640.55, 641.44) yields 8.01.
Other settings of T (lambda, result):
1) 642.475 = 8.086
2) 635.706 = 8.115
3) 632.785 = 8.196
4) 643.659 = 8.097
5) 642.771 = 8.411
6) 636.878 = 8.167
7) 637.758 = 8.127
